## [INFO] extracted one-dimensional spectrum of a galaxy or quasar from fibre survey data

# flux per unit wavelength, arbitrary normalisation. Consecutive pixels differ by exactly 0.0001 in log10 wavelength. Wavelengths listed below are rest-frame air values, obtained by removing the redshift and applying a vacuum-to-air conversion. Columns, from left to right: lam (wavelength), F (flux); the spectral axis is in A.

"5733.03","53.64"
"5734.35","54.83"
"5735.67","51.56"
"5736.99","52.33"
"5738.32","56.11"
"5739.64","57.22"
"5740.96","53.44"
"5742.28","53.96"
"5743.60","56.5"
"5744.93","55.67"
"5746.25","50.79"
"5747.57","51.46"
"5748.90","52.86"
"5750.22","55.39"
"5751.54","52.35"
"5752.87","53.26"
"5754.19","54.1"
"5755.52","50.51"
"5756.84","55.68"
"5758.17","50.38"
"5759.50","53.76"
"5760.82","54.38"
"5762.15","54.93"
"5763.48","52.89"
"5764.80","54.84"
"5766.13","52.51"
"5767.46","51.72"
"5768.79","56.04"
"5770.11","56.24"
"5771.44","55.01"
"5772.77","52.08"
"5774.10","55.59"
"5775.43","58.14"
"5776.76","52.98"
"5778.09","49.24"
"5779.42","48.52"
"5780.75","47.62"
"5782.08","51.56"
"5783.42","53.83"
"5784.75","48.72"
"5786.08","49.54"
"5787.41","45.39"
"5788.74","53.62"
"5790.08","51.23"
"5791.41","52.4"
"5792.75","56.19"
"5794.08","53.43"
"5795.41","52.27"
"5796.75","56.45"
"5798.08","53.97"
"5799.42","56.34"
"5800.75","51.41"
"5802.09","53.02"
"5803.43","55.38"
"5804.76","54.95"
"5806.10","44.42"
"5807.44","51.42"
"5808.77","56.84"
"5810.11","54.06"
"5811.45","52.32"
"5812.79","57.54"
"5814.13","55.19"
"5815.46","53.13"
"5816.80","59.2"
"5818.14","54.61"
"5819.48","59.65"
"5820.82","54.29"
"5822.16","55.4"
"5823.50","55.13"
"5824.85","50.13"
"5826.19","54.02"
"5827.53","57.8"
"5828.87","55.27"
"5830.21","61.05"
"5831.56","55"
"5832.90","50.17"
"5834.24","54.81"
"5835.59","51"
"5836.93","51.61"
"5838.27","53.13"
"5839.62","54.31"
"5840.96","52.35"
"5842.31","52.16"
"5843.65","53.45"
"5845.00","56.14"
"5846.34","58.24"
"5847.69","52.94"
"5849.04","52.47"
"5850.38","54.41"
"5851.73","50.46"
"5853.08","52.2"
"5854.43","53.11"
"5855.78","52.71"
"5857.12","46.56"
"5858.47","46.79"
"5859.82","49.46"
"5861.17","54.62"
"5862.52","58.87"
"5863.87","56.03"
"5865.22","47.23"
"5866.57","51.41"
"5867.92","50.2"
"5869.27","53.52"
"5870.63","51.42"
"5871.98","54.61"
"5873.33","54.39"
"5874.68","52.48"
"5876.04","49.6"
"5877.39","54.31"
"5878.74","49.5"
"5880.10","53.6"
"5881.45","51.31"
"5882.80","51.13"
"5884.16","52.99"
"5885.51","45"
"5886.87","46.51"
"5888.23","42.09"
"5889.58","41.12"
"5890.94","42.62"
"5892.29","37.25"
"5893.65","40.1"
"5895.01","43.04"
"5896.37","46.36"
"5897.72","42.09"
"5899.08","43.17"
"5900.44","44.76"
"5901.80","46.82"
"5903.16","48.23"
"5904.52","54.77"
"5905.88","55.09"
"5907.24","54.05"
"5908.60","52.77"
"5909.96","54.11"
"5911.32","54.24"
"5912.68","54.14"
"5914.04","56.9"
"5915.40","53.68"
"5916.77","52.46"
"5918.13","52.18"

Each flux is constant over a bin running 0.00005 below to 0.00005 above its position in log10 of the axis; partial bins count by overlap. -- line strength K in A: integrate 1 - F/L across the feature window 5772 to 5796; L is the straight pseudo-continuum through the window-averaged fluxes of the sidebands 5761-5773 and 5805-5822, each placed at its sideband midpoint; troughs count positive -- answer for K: 1.1 A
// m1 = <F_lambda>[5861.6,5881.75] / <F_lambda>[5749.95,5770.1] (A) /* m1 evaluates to 0.98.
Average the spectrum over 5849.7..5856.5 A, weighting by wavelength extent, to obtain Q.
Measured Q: 52.6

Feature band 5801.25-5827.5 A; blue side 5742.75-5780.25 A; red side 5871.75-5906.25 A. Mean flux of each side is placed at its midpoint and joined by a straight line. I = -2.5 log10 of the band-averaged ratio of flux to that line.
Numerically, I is -0.07 mag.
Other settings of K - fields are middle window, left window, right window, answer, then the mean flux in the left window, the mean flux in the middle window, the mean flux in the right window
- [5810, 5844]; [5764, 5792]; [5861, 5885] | -1.37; 52.2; 54.5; 52.5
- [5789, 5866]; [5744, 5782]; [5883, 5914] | -4.80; 53.2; 53.7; 47.6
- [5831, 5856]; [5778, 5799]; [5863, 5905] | -1.75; 51.6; 53.2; 48.3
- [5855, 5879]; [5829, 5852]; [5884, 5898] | -1.84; 53.8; 51.9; 43.3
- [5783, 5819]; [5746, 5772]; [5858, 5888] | -0.34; 53.5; 53.3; 51.5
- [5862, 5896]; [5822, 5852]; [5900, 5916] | 2.58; 54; 49.1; 52.6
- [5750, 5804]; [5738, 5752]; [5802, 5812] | 0.49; 54.2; 53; 52.8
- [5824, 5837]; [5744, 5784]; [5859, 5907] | -0.86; 53.2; 54.2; 49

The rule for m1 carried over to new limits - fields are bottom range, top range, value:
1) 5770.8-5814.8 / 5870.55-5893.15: 0.92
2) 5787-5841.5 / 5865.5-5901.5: 0.89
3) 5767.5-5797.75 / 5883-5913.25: 0.90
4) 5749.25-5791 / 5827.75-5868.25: 1.01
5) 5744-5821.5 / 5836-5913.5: 0.95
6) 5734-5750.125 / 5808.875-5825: 1.02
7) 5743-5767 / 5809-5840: 1.02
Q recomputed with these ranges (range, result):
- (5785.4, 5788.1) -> 47.7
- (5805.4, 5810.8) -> 51.7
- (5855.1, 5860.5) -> 48.9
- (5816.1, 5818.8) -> 56.8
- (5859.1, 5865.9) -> 53.2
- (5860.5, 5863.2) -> 56.7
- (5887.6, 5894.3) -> 40.7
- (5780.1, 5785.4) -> 50.4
